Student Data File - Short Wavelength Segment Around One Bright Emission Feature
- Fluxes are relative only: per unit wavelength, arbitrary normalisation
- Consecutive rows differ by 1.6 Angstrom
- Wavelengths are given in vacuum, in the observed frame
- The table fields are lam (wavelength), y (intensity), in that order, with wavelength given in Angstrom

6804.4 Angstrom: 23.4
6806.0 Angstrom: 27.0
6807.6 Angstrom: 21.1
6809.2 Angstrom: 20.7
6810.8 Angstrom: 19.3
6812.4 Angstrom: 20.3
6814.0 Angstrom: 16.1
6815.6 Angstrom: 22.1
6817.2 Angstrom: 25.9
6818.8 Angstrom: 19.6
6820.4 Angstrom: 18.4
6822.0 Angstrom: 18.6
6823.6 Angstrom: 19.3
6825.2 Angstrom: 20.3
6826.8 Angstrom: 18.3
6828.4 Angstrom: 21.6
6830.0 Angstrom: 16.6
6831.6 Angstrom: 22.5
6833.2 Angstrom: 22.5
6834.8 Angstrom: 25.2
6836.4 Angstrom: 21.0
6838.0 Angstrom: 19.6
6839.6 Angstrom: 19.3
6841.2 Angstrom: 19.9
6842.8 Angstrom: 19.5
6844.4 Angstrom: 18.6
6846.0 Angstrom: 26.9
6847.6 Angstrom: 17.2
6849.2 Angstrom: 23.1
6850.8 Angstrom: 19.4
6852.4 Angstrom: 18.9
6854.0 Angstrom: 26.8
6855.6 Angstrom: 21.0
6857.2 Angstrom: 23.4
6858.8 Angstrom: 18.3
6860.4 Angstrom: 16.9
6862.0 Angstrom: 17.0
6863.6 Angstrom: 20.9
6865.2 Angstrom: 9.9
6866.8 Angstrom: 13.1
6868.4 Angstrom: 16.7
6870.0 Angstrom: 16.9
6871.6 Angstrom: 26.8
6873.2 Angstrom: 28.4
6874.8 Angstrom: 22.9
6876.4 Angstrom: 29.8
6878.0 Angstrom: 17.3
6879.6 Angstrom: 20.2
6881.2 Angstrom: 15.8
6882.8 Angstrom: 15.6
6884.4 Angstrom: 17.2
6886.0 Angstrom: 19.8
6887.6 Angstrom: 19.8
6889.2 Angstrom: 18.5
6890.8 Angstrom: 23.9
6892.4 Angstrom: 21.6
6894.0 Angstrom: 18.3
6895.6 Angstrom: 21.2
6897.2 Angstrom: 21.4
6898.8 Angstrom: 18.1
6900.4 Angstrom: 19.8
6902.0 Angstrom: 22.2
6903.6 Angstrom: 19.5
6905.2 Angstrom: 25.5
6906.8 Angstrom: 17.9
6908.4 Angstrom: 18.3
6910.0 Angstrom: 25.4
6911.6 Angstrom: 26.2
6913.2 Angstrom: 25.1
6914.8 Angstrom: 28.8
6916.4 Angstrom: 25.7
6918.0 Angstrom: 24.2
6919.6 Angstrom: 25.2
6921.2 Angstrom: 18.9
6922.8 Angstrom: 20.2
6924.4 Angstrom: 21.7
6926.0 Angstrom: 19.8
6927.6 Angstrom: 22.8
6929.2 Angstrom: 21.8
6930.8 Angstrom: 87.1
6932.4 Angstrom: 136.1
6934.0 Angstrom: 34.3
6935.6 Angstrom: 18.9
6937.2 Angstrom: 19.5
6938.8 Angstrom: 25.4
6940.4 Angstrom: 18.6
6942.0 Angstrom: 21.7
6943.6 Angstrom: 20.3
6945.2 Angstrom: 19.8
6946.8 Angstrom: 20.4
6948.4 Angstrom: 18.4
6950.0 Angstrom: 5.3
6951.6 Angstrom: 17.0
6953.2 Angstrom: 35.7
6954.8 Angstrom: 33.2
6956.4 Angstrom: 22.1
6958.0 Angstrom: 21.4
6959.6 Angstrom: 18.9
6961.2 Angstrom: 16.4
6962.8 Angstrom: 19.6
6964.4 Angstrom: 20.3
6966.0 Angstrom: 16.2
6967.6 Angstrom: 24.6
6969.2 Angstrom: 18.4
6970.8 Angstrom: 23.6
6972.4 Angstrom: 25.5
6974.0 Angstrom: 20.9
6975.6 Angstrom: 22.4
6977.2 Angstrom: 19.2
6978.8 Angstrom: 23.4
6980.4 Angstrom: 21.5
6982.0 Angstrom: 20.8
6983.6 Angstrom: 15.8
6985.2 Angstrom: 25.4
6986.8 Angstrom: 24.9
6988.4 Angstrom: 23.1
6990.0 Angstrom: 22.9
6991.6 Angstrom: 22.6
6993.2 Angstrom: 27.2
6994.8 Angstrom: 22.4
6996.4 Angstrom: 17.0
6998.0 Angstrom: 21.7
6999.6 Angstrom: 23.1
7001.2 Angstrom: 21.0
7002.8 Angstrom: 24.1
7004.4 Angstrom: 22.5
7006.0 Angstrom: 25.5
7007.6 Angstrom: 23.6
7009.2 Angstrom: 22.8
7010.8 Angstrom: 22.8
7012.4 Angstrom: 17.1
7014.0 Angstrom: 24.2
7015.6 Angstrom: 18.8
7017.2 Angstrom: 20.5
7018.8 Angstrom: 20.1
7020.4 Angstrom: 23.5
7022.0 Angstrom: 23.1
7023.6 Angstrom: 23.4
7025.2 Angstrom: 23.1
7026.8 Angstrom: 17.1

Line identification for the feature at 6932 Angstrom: H-alpha 6563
